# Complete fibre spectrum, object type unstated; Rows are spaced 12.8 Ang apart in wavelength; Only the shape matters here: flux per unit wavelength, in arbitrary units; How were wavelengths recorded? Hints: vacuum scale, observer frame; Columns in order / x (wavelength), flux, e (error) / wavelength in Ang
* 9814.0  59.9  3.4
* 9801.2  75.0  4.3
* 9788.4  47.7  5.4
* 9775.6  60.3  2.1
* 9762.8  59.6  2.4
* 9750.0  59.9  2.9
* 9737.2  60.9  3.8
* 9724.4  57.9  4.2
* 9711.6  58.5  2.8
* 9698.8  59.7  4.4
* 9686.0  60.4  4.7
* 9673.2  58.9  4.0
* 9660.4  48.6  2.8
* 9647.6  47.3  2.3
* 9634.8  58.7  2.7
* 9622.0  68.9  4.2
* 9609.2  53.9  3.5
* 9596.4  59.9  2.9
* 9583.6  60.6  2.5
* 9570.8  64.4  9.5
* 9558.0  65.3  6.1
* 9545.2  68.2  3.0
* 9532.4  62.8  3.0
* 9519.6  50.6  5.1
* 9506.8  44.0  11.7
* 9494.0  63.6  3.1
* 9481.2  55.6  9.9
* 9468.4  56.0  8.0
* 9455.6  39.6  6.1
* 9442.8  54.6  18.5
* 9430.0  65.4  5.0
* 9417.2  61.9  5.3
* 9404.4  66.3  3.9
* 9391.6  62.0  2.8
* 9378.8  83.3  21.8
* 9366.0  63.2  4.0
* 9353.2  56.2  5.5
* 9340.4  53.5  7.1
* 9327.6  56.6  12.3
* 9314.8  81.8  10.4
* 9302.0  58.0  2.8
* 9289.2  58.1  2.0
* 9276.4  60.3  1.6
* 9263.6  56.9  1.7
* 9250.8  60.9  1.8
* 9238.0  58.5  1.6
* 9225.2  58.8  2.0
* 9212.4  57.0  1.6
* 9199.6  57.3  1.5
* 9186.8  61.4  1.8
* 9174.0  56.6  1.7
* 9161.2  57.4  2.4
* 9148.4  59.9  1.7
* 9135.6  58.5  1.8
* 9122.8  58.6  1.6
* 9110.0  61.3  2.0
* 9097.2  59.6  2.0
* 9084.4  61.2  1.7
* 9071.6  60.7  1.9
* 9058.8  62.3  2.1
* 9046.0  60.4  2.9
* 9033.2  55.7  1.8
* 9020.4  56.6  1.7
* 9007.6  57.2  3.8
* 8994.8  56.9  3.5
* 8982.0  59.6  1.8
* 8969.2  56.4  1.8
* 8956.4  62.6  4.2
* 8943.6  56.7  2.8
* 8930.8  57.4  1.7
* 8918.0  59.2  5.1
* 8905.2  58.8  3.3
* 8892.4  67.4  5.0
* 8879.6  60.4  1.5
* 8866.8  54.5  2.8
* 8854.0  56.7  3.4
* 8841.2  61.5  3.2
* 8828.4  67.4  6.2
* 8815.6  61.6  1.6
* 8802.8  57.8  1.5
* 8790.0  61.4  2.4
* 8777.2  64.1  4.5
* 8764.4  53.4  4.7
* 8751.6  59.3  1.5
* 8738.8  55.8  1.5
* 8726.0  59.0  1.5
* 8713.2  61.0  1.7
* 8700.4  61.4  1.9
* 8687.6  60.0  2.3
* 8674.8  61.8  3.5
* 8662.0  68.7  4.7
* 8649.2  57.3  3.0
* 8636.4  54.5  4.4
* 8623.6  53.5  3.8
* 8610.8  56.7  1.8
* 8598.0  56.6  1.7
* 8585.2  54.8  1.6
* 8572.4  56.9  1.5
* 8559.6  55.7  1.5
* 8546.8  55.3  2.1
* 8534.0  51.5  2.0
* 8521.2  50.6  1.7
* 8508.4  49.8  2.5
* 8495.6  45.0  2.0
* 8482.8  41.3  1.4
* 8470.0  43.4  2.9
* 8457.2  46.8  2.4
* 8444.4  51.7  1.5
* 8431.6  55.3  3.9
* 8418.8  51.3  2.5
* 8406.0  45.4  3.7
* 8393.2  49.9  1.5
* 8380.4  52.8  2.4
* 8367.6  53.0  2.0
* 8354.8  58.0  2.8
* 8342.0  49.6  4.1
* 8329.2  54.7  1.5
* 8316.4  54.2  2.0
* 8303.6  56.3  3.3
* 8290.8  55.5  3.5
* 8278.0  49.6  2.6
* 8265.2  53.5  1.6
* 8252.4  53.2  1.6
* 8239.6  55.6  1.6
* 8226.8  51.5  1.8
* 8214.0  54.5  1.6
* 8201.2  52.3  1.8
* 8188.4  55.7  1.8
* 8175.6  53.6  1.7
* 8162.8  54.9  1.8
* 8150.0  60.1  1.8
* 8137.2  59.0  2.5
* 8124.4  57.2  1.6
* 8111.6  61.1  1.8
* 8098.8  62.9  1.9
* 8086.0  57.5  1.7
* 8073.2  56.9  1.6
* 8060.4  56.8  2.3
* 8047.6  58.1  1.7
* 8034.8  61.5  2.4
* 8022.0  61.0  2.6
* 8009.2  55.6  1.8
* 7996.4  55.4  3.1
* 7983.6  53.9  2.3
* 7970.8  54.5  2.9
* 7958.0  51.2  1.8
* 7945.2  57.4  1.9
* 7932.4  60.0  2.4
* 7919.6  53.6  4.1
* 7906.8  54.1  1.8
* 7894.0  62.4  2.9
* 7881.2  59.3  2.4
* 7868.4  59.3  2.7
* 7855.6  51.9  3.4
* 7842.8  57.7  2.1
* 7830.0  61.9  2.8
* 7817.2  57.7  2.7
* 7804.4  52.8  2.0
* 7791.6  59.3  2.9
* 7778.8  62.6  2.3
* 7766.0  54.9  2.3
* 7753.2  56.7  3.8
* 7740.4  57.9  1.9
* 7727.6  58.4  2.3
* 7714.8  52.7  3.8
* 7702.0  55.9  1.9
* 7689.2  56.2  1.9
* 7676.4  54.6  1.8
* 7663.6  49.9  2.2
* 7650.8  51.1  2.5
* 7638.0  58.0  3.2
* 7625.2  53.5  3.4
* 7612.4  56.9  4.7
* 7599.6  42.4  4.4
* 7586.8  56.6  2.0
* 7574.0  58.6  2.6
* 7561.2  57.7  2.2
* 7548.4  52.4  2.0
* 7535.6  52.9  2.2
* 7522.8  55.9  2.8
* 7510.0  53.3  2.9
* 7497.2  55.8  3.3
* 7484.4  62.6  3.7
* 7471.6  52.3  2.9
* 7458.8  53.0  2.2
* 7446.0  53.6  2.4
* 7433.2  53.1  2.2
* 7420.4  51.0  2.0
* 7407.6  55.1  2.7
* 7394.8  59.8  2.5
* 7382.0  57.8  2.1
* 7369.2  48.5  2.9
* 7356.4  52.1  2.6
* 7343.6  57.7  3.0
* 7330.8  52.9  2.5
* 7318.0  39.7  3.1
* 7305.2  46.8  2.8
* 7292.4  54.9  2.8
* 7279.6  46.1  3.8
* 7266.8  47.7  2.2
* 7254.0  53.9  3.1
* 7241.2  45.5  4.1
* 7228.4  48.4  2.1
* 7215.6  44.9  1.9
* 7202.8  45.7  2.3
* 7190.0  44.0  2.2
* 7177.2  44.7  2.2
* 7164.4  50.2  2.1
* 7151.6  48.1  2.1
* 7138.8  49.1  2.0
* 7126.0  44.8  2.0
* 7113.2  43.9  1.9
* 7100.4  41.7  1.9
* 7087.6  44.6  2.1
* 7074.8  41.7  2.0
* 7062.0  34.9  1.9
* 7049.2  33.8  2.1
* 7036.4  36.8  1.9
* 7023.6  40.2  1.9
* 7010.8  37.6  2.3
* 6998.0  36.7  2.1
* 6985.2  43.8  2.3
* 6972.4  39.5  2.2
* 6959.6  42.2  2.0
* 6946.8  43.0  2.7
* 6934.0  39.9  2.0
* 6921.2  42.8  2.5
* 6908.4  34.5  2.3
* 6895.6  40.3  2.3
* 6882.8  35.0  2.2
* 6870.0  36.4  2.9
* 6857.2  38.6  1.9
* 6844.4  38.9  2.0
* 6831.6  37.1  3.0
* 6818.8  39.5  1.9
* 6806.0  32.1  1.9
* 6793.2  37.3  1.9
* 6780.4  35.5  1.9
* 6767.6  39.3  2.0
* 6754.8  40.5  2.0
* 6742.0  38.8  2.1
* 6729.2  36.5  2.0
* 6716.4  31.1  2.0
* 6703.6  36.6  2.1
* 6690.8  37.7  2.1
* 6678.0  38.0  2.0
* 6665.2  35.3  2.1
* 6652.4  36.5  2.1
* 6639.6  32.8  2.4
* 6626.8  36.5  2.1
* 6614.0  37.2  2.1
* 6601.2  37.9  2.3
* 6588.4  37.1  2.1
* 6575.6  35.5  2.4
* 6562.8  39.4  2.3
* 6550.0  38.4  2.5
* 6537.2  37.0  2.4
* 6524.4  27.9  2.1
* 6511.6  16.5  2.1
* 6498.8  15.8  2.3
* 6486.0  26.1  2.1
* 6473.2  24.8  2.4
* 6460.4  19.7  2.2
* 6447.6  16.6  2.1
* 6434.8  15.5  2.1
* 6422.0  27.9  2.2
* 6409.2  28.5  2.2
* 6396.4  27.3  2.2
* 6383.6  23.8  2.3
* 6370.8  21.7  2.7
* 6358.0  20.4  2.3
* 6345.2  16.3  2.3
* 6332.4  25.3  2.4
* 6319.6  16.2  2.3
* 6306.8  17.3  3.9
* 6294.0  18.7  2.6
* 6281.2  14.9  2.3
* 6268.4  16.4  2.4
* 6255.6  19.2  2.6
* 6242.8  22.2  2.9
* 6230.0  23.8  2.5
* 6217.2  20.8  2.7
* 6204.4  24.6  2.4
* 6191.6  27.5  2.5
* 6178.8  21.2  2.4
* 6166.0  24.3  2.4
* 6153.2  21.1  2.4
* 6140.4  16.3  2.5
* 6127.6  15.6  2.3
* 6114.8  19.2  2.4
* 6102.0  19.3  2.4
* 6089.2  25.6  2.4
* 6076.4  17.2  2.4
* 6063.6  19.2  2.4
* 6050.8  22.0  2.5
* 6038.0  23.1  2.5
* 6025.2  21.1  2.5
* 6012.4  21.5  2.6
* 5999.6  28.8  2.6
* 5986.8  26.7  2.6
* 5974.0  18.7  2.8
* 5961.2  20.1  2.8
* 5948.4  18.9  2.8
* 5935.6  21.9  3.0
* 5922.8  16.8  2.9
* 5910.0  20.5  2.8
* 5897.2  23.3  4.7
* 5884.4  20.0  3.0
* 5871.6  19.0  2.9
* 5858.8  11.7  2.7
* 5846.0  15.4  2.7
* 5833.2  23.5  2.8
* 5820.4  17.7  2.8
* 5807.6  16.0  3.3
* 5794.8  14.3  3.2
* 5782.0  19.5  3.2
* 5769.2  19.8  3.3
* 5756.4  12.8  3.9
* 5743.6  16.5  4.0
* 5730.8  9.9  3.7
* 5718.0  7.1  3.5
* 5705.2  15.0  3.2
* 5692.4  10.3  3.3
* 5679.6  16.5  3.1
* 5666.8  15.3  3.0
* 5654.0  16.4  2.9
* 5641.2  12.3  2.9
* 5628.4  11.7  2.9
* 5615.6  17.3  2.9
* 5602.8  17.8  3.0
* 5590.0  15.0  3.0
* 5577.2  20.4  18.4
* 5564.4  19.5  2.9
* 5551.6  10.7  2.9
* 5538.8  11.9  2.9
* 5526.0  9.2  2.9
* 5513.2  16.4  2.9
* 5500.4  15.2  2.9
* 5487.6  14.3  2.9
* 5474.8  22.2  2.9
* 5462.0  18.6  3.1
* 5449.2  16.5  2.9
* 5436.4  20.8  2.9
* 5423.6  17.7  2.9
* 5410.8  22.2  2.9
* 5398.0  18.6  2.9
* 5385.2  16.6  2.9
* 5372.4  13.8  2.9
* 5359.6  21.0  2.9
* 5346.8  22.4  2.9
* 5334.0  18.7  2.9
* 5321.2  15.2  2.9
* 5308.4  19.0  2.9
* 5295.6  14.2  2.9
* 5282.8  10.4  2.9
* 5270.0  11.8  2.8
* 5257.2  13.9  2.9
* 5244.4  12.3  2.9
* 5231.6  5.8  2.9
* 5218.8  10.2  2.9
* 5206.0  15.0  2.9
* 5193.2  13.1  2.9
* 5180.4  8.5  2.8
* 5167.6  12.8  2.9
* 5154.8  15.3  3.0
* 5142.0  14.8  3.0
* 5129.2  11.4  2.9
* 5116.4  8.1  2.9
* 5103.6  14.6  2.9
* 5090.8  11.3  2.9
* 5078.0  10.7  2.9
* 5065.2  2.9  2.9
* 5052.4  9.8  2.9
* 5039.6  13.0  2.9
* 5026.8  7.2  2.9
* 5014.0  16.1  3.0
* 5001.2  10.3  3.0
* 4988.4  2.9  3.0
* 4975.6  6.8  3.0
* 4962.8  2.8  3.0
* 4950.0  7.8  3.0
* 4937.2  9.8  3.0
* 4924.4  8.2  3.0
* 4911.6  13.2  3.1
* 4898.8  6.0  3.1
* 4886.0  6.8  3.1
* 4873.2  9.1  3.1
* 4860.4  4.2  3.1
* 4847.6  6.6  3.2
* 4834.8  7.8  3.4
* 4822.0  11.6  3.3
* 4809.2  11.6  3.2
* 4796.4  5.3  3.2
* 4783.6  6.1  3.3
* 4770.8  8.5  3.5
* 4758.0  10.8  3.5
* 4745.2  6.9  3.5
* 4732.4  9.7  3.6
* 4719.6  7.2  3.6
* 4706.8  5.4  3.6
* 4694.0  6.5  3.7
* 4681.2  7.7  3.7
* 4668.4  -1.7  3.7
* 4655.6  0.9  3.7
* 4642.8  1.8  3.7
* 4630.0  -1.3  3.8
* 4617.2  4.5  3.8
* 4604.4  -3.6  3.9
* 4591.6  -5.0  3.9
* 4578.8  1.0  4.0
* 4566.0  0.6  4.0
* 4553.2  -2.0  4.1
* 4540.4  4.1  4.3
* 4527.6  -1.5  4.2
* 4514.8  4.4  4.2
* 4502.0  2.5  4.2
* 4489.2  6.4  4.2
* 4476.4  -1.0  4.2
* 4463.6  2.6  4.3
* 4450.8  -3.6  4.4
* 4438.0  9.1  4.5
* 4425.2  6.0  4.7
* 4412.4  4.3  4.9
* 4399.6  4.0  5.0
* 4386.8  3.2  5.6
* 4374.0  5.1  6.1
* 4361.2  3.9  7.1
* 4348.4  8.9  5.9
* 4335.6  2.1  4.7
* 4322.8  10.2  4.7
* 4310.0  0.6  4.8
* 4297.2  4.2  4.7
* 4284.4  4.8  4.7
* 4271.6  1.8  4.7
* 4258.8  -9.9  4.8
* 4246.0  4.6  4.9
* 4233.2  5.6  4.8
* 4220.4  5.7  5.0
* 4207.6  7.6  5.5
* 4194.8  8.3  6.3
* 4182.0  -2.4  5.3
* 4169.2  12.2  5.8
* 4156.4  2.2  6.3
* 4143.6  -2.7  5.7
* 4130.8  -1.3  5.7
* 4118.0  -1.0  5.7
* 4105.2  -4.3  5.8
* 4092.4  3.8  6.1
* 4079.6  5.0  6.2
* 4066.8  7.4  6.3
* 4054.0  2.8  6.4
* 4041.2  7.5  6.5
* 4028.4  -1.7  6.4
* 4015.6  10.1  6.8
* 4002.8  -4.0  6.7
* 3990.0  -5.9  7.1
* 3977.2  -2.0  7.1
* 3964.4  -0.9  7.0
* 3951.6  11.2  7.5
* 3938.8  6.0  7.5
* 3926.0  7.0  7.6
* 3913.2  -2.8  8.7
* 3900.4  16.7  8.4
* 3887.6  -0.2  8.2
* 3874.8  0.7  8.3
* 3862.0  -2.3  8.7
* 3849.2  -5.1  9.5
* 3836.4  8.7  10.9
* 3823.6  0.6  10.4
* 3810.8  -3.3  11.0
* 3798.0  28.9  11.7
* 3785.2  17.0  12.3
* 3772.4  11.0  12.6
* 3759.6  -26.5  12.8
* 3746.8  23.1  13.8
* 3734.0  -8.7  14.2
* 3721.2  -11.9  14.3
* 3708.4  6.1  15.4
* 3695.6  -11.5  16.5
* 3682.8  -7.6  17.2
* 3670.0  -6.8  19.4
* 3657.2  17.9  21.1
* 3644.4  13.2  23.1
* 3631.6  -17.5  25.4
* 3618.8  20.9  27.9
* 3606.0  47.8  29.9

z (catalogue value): 0.638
